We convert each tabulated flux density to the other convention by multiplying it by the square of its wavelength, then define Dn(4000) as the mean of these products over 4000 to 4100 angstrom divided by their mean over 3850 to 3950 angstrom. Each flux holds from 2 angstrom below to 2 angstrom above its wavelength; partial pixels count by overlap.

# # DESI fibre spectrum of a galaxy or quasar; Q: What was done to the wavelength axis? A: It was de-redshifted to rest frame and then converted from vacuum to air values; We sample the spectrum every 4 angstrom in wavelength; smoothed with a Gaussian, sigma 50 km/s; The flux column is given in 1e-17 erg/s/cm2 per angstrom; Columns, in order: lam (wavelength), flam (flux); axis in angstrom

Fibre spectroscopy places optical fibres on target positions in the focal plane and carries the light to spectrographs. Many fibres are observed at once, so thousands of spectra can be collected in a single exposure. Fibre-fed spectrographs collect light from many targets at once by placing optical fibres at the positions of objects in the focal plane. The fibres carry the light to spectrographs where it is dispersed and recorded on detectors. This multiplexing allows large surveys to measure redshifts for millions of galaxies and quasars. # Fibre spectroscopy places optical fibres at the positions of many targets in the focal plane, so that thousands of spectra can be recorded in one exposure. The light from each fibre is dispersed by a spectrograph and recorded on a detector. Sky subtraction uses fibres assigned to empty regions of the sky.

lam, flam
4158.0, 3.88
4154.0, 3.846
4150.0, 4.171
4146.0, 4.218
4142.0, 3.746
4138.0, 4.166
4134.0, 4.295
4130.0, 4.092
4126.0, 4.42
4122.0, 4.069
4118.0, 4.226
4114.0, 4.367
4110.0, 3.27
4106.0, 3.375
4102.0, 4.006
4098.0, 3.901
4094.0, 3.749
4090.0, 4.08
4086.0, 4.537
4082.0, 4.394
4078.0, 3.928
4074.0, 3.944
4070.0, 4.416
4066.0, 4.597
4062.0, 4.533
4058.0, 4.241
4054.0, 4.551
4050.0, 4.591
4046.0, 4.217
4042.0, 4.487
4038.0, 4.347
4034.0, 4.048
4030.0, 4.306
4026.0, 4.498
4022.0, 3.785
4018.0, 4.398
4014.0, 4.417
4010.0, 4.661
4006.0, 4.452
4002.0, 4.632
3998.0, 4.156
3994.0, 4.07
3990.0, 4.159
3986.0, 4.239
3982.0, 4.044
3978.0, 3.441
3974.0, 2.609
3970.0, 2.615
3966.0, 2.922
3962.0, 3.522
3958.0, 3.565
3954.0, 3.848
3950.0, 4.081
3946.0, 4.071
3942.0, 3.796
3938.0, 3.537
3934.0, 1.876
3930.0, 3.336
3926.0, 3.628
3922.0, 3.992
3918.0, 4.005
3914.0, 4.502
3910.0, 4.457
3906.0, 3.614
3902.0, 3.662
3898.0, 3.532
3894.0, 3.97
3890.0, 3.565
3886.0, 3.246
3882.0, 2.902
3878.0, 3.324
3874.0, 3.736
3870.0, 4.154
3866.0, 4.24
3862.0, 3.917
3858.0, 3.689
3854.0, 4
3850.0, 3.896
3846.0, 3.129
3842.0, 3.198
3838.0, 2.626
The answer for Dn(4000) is 1.25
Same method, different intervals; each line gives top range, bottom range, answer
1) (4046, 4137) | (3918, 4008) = 1.21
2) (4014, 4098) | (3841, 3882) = 1.27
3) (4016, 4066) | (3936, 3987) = 1.27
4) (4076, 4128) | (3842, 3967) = 1.21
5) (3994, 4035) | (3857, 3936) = 1.25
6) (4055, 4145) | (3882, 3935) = 1.24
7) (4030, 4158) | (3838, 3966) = 1.25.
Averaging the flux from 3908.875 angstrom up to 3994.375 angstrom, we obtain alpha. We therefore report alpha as 3.63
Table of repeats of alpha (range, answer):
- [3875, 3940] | 3.57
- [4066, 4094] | 4.21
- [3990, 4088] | 4.34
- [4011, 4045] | 4.29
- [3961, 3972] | 2.97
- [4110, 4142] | 4.14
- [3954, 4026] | 3.88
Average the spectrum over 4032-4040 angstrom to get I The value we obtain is 4.2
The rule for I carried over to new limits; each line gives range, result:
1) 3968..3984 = 3.18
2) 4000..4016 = 4.54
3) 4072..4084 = 4.09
